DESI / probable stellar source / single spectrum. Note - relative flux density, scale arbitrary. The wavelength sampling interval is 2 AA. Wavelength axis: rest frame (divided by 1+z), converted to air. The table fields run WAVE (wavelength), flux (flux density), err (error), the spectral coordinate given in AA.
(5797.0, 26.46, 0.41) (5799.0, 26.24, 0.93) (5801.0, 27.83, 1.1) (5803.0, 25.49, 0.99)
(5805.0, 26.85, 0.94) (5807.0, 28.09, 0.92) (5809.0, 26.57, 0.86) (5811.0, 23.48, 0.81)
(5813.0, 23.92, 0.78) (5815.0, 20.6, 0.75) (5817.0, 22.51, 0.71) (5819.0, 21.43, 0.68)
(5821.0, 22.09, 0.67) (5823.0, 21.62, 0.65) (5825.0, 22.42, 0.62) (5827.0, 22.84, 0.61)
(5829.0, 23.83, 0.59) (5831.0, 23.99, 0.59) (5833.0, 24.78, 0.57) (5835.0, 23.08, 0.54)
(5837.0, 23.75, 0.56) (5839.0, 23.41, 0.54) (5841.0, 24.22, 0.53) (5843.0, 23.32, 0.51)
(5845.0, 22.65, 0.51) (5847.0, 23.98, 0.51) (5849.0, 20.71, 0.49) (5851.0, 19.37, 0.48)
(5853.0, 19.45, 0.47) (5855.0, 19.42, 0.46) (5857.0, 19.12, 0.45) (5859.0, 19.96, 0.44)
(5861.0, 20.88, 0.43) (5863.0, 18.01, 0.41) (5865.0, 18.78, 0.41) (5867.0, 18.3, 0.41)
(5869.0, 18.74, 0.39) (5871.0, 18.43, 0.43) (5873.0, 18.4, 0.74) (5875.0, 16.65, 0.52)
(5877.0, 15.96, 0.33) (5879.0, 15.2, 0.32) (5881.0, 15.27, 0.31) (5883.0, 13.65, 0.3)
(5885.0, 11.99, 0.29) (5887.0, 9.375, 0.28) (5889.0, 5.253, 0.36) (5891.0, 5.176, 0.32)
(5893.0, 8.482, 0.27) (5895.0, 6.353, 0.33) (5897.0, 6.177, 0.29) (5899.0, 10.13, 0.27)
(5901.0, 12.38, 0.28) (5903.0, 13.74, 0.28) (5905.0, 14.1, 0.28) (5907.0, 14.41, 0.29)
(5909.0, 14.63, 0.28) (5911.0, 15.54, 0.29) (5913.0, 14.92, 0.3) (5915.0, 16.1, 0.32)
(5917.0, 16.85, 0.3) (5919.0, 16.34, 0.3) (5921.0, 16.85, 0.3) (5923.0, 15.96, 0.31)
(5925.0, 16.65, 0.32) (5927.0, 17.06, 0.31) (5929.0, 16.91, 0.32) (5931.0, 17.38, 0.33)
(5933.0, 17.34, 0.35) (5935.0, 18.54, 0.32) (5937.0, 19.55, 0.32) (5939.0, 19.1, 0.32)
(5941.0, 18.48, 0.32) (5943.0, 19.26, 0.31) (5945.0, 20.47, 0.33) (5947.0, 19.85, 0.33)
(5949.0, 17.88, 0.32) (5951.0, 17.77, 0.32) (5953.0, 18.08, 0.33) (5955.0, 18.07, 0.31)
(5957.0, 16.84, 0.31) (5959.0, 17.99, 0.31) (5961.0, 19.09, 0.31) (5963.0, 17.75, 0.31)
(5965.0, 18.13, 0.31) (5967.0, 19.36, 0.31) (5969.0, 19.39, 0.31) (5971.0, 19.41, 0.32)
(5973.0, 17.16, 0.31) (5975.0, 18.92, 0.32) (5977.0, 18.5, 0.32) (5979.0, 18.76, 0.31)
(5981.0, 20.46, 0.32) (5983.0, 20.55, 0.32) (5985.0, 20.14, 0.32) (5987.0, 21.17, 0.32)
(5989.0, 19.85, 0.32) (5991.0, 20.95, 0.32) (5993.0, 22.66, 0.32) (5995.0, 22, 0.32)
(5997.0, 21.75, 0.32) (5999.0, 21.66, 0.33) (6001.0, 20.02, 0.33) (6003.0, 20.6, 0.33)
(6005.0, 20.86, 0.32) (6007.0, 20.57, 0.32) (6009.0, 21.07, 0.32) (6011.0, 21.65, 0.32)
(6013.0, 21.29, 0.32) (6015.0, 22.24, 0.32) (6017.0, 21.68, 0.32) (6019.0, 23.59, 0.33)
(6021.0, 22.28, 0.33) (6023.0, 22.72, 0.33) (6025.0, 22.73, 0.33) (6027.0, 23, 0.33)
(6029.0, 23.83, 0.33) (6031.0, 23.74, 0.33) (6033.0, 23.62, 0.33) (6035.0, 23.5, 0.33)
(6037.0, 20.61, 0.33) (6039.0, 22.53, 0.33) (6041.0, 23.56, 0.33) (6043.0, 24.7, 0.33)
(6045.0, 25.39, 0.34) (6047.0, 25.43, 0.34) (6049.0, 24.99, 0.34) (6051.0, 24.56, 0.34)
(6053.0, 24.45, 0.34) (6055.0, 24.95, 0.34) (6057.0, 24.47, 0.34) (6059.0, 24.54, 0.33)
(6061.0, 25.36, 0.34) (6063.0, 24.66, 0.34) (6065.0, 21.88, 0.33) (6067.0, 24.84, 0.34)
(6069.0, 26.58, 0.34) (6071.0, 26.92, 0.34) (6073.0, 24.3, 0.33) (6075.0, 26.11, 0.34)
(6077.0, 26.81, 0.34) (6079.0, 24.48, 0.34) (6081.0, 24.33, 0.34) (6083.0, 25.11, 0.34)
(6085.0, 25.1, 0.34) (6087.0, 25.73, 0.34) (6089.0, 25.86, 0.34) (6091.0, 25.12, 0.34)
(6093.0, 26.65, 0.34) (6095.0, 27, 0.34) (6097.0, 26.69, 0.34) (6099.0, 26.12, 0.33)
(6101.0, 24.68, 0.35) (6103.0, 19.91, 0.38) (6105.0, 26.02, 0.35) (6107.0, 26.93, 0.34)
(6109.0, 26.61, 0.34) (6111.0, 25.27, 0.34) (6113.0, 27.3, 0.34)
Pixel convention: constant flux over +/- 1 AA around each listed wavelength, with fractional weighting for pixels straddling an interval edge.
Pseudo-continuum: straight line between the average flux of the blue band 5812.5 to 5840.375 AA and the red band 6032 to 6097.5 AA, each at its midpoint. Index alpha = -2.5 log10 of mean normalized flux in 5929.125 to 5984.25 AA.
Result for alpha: 0.27 mag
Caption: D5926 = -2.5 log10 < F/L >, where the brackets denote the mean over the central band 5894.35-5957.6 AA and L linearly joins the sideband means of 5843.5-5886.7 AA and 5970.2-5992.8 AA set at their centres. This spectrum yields 0.18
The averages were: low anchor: 18.2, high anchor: 19.7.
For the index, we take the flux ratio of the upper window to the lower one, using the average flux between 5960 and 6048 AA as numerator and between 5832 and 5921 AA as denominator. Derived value 1.29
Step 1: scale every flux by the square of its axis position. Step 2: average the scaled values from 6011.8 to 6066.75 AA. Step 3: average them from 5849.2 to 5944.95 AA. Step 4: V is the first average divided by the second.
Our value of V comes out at 1.58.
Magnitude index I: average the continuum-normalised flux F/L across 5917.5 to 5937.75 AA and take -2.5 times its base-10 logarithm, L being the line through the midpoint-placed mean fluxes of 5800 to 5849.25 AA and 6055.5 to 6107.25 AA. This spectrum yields 0.38 mag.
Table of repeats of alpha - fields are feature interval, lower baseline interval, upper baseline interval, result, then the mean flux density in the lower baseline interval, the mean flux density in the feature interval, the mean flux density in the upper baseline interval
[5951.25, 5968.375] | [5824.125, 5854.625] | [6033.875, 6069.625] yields 0.28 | 22.7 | 18.2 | 24.3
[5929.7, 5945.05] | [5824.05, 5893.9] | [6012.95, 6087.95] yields 0.12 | 18.6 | 18.6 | 24.2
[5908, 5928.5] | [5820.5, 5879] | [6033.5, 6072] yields 0.34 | 20.9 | 16.1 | 24.4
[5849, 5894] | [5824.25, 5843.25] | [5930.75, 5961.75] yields 0.36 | 23.6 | 15.8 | 18.5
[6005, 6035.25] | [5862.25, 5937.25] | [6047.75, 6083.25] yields -0.01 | 14.6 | 22.4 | 25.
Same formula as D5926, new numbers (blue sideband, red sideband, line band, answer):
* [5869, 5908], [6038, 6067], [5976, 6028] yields -0.03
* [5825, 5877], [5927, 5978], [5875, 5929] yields 0.43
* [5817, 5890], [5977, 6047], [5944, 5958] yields 0.14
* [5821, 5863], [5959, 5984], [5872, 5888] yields 0.40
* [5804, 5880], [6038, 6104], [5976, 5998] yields 0.15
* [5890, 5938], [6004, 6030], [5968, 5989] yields -0.02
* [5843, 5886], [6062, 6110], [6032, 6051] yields 0.01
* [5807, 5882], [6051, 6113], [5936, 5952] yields 0.20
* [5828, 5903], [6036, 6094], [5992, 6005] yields 0.04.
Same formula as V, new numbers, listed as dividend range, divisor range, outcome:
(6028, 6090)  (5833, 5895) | 1.49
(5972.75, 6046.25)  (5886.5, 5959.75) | 1.47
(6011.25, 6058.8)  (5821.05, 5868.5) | 1.16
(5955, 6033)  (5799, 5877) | 0.99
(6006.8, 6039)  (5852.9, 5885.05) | 1.34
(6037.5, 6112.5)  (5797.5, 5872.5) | 1.21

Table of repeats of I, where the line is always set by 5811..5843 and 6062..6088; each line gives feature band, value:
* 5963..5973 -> 0.278 mag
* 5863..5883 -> 0.336 mag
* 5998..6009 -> 0.180 mag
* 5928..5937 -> 0.322 mag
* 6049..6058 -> 0.013 mag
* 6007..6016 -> 0.148 mag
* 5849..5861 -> 0.180 mag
